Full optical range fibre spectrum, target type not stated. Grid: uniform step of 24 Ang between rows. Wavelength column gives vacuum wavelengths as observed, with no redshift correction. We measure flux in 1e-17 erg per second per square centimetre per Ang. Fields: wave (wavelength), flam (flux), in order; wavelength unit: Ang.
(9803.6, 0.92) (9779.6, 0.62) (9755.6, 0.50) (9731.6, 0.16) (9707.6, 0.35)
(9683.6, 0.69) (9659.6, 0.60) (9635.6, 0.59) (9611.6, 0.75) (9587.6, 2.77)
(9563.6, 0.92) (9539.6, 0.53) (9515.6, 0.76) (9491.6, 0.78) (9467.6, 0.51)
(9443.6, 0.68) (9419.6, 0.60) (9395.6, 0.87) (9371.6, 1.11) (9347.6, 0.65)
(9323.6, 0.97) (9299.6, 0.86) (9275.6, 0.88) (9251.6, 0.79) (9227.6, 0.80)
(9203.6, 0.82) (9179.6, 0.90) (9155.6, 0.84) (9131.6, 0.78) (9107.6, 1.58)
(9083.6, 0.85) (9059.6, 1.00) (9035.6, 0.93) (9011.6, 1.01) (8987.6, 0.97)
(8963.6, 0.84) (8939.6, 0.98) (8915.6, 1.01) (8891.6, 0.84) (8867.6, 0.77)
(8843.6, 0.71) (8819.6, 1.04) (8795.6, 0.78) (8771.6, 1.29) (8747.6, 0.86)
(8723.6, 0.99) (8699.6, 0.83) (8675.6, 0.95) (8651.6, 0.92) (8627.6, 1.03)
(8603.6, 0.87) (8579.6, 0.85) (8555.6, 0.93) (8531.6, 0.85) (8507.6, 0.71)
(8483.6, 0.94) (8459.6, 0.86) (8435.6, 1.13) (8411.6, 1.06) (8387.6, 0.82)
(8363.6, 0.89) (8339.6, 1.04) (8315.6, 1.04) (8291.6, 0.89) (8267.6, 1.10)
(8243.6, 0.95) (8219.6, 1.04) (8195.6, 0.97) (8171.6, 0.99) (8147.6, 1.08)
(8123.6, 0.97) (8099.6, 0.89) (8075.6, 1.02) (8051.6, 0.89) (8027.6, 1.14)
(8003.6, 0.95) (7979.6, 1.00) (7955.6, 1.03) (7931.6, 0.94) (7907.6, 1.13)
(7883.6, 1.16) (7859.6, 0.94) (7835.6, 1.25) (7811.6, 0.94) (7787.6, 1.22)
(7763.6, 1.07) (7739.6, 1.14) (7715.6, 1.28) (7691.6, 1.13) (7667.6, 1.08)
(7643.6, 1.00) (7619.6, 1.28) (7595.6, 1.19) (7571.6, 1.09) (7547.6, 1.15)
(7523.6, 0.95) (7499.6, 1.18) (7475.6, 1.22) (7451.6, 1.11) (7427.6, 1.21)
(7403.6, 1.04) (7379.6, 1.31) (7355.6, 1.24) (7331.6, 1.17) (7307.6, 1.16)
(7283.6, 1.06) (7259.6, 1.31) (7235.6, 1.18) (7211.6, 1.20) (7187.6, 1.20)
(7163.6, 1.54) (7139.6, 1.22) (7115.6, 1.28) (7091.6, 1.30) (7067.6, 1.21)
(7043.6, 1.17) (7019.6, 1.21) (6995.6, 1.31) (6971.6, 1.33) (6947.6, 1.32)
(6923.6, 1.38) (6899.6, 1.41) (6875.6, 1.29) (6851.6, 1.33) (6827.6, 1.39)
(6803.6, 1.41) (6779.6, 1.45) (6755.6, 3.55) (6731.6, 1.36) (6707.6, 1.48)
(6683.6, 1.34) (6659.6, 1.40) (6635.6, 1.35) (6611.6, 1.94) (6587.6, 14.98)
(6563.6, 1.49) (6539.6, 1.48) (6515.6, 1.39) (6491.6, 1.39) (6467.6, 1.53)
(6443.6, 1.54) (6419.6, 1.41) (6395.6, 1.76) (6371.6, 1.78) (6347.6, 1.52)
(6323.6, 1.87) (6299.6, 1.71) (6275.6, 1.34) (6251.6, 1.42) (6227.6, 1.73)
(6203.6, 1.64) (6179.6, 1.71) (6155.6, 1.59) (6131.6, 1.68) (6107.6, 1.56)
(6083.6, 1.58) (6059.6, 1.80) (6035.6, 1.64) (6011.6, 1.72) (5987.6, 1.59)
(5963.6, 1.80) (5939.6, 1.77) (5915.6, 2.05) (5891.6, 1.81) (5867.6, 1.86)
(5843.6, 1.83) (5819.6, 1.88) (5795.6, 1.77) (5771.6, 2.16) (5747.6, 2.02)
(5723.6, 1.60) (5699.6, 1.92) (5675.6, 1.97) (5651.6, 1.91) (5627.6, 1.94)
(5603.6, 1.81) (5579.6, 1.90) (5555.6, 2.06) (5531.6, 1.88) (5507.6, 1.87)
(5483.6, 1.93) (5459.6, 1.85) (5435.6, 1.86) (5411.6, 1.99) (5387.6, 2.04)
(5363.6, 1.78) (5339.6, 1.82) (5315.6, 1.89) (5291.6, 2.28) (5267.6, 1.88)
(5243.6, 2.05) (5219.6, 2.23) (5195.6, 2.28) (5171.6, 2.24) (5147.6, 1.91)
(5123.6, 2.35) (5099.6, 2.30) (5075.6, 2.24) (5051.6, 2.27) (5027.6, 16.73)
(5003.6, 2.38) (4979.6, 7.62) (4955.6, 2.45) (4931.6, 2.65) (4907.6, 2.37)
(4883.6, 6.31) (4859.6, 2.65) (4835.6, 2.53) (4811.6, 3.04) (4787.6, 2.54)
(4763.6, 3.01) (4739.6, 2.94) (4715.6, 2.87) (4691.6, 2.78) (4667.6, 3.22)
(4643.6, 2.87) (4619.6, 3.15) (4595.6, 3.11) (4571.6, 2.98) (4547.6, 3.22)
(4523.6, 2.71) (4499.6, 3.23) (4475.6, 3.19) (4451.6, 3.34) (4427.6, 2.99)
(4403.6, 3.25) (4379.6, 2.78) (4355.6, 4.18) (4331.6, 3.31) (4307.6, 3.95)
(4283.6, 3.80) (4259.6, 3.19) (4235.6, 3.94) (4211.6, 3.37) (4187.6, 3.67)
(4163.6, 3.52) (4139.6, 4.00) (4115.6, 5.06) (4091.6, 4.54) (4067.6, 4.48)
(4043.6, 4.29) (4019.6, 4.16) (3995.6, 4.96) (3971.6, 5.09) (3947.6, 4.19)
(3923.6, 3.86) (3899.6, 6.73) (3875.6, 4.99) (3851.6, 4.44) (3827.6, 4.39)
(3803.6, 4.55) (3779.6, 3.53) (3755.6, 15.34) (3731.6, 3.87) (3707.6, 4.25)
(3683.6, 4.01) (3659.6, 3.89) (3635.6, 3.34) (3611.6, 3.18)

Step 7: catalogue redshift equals 0.005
